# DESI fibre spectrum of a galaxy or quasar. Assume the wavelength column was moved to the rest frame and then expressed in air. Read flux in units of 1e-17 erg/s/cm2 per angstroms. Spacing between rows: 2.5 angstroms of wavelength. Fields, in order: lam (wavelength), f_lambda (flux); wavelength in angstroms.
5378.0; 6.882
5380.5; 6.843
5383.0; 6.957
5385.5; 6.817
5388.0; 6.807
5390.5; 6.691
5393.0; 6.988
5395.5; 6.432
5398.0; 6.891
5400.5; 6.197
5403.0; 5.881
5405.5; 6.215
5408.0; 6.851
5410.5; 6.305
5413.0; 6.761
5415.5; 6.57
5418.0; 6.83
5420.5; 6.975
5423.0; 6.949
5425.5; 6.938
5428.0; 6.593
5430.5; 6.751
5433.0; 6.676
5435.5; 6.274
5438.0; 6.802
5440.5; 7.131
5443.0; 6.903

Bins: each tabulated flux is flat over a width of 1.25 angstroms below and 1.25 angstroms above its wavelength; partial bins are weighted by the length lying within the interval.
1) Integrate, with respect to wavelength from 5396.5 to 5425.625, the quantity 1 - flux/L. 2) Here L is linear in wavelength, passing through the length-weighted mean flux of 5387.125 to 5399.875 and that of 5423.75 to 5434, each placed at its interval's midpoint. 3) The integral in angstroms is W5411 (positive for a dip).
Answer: 0.6 angstroms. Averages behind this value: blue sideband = 6.73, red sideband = 6.75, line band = 6.6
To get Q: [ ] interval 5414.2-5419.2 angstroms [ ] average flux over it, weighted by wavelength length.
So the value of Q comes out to 6.7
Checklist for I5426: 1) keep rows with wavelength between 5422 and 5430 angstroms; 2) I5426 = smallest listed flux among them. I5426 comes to 6.593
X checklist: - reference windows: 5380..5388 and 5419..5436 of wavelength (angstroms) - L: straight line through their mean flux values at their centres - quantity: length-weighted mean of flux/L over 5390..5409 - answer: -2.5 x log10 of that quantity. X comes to 0.052 mag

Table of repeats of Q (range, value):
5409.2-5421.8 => 6.69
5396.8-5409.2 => 6.4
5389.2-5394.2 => 6.84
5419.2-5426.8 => 6.95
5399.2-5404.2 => 6.05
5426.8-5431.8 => 6.67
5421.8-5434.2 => 6.78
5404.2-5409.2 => 6.52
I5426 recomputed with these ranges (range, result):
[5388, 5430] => 5.881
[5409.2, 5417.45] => 6.305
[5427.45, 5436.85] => 6.274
